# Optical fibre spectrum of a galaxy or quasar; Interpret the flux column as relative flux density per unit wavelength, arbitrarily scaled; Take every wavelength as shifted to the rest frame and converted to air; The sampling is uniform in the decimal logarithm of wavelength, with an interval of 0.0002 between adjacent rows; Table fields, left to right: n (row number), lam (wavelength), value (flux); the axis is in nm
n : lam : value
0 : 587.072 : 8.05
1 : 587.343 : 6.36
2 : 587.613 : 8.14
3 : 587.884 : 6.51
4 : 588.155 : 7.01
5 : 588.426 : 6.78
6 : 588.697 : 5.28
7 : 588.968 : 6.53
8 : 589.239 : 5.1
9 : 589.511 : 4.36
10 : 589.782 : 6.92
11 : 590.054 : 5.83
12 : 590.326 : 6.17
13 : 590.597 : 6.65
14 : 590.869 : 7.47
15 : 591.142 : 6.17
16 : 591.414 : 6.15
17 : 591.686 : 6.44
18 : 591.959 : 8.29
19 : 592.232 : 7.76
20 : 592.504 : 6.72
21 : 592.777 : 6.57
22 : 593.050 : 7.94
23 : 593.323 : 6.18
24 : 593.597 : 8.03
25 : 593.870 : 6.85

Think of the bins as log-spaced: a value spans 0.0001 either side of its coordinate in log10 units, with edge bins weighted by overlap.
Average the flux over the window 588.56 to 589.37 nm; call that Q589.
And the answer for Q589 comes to 5.65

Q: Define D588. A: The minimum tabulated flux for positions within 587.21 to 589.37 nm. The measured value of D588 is 5.1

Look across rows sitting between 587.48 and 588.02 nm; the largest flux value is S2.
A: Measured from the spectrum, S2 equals 8.14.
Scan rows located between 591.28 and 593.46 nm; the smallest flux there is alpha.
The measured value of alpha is 6.15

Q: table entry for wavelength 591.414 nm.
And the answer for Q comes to 6.15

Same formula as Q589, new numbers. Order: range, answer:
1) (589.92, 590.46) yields 6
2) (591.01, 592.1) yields 6.77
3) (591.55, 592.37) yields 7.5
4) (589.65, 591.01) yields 6.6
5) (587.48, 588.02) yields 7.31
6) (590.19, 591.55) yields 6.52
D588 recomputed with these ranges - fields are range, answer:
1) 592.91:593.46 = 6.18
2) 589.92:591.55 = 5.83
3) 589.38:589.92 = 4.36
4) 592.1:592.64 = 6.72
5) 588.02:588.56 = 6.78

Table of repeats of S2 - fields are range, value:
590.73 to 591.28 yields 7.47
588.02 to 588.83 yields 7.01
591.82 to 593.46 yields 8.29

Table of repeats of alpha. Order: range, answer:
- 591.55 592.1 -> 6.44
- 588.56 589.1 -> 5.28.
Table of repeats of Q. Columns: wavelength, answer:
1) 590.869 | 7.47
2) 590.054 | 5.83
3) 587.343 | 6.36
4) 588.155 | 7.01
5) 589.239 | 5.1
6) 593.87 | 6.85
